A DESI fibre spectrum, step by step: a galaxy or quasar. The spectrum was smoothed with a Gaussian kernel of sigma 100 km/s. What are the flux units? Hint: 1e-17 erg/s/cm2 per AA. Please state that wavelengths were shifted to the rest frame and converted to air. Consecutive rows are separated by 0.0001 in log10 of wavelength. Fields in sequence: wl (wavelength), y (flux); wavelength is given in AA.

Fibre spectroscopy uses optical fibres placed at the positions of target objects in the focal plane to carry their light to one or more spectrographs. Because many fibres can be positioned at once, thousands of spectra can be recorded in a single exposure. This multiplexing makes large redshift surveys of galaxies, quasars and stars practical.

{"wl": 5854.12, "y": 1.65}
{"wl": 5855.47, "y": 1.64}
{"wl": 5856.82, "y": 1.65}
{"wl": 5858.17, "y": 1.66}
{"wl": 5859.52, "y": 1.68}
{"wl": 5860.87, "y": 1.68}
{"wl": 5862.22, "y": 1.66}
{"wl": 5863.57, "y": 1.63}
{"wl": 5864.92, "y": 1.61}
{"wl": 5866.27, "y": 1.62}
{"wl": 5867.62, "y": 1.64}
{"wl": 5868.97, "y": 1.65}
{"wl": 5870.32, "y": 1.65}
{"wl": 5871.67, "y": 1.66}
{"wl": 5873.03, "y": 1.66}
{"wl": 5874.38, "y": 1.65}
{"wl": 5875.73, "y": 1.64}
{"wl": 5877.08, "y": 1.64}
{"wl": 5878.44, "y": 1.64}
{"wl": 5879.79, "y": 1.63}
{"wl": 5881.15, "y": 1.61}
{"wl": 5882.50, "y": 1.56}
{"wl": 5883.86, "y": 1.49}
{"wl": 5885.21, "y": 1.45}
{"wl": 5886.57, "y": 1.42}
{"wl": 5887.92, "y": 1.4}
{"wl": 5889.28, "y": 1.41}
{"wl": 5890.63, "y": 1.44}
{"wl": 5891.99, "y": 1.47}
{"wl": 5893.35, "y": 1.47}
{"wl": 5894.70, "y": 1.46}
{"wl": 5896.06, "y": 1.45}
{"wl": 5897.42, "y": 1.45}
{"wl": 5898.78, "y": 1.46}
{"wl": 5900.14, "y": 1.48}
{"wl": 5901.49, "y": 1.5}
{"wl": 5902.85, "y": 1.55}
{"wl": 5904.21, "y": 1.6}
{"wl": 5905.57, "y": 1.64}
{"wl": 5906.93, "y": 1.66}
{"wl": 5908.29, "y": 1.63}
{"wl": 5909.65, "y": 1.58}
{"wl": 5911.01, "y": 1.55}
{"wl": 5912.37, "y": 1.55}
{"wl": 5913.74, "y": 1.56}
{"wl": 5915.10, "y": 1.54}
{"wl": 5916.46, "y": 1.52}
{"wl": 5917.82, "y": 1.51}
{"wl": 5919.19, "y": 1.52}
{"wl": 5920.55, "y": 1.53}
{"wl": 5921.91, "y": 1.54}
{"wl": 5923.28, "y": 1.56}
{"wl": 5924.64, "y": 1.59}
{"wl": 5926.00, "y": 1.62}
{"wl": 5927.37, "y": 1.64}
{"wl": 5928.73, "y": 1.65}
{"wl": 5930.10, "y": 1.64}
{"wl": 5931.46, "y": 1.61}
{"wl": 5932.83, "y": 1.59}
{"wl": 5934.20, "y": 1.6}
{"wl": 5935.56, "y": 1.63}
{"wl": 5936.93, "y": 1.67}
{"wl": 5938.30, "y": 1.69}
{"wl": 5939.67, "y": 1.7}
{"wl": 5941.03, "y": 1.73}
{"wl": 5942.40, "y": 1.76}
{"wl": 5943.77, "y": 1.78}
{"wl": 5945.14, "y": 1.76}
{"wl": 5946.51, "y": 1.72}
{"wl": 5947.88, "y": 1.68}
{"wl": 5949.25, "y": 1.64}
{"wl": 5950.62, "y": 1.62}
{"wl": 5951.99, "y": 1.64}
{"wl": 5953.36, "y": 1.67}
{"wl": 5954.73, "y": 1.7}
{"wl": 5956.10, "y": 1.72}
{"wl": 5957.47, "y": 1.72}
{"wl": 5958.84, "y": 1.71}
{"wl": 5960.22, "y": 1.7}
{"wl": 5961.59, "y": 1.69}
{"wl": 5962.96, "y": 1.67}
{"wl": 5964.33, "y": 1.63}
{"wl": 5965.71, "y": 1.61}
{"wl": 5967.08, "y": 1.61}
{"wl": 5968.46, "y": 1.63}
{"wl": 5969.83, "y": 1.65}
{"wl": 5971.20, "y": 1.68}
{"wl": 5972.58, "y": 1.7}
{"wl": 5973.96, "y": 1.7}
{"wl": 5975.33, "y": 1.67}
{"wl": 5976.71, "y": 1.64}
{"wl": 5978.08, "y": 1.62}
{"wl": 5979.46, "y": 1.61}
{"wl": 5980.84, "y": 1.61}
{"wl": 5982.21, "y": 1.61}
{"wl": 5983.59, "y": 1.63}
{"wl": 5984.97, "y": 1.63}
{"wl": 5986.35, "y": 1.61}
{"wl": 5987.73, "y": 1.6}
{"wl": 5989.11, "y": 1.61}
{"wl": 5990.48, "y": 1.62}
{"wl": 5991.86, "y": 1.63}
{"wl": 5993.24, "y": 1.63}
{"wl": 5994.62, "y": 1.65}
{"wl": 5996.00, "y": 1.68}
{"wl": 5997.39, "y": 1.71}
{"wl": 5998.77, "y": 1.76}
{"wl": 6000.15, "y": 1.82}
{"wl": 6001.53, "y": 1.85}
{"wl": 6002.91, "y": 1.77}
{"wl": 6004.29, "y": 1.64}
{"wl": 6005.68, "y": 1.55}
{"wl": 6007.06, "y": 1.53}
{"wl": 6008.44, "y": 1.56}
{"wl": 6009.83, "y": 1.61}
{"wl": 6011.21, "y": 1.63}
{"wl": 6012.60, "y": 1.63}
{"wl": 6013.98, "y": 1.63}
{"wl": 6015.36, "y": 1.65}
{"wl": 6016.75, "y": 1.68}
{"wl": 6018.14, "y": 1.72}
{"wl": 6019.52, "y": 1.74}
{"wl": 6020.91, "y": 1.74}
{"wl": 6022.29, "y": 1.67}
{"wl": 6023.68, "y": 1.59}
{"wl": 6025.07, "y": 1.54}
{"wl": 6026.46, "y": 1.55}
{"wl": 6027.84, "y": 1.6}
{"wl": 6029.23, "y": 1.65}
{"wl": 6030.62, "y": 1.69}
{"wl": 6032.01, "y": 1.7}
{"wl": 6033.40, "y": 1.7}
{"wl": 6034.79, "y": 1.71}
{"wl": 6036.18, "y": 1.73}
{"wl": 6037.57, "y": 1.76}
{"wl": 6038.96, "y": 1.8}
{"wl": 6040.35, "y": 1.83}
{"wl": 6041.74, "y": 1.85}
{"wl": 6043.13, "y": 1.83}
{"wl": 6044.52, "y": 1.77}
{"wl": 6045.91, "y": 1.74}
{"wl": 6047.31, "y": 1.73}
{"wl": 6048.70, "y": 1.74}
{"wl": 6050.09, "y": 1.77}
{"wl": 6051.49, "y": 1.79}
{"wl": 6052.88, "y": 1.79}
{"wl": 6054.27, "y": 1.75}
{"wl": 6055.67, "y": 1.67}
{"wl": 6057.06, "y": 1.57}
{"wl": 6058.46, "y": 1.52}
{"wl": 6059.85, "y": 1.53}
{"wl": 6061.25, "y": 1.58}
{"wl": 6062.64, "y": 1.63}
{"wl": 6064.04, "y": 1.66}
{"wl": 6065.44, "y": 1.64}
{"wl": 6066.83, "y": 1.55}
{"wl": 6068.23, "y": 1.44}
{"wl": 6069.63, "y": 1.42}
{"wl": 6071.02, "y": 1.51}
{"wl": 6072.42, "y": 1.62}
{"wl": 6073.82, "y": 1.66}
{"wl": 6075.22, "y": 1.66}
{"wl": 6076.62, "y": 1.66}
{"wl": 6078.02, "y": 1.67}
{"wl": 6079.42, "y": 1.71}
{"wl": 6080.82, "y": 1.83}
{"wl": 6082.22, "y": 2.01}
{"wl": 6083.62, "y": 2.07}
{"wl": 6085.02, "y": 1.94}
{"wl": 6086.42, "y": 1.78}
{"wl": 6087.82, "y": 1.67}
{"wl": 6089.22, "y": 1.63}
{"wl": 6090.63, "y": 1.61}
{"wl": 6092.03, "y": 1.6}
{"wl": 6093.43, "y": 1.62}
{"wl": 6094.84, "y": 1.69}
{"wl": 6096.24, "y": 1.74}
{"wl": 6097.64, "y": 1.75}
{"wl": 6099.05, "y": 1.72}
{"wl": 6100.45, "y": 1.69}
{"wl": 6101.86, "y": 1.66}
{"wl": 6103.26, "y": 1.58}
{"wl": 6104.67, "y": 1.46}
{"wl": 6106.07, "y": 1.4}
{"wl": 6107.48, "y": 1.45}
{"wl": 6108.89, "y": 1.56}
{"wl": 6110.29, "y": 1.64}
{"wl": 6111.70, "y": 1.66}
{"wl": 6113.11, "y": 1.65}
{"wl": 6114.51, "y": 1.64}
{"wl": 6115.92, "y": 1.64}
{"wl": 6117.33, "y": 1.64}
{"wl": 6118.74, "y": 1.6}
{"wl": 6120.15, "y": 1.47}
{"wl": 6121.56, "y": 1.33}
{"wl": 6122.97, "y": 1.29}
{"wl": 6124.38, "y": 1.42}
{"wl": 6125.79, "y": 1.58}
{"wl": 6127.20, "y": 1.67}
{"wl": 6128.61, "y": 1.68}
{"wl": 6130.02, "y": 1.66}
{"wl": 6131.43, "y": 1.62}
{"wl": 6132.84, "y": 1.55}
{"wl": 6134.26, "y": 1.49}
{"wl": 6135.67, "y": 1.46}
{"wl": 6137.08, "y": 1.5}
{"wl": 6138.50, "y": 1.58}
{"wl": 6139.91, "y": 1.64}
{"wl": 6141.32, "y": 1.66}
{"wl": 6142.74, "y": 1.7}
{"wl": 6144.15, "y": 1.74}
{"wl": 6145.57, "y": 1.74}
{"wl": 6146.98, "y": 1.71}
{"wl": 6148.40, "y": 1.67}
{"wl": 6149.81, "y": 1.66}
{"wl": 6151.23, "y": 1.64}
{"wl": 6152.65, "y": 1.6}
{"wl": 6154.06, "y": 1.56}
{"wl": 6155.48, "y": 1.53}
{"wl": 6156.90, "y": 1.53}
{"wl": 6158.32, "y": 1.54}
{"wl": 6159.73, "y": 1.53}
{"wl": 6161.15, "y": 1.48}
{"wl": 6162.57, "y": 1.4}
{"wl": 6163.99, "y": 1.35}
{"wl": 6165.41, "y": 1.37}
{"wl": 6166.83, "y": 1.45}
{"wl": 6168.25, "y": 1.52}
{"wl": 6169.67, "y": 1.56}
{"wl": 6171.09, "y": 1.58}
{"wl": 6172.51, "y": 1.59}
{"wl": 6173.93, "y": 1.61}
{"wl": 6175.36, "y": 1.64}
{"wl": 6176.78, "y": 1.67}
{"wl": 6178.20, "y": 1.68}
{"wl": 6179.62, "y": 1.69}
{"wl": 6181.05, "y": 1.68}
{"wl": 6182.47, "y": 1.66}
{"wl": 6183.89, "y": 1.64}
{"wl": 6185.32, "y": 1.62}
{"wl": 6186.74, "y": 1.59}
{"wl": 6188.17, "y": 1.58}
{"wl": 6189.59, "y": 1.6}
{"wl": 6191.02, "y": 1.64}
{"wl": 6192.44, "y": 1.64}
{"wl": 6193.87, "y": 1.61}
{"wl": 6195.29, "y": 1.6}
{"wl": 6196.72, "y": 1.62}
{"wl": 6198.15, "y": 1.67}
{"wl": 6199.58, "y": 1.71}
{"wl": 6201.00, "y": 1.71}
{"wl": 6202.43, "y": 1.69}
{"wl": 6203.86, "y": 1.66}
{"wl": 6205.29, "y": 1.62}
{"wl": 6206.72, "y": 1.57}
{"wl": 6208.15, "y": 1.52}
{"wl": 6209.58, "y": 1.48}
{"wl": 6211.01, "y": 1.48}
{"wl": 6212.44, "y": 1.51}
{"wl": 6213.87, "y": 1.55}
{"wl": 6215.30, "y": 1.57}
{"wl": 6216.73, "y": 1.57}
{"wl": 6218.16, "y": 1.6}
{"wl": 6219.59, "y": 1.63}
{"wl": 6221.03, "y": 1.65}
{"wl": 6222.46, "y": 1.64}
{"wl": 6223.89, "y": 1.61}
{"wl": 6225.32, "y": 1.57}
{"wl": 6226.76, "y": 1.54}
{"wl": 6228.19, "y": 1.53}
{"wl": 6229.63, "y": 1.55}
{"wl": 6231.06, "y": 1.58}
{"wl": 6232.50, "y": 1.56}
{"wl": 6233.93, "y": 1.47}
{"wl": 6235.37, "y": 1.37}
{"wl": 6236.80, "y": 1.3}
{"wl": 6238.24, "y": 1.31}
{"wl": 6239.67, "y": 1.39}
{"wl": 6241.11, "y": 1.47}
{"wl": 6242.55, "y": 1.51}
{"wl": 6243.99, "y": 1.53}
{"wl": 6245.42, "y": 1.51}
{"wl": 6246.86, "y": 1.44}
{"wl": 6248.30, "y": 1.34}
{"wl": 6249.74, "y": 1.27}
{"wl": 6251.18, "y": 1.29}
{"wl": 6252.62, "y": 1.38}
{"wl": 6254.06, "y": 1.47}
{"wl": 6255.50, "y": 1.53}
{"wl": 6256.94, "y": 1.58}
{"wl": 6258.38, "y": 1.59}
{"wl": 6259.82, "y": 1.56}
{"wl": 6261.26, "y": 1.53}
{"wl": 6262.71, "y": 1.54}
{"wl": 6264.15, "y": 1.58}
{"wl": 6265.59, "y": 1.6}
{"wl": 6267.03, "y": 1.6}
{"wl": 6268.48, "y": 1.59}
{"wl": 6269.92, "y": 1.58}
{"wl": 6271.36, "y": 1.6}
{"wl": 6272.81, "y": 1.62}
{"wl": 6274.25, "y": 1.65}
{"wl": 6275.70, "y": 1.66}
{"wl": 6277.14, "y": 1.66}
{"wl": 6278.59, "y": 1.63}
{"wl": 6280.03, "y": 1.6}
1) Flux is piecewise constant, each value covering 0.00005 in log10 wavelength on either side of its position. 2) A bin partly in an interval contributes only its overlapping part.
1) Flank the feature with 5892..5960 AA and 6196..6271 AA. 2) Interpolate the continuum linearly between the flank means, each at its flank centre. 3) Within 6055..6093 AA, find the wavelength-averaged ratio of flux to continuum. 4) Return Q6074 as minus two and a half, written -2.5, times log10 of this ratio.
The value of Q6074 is -0.060 mag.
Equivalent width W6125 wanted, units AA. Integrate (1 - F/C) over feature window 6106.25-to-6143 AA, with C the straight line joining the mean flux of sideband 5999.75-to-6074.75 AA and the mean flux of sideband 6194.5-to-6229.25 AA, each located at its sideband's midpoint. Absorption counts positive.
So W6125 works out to 1.5 AA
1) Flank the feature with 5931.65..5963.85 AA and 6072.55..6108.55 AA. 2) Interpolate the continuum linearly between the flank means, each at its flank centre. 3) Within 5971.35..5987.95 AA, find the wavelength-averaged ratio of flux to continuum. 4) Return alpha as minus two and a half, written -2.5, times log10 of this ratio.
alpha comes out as 0.03 mag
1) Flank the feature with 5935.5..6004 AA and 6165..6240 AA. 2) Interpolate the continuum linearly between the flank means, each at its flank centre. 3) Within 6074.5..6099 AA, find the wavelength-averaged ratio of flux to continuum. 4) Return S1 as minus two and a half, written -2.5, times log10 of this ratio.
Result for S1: -0.08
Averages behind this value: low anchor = 1.68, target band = 1.74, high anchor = 1.58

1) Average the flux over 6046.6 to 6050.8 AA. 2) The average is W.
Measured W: 1.74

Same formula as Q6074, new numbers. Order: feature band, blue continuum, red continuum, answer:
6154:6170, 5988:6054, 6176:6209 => 0.12 mag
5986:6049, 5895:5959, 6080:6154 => -0.04 mag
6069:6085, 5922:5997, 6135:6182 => -0.07 mag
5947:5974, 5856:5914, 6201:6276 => -0.07 mag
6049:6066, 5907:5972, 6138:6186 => -0.03 mag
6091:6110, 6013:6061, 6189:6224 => 0.03 mag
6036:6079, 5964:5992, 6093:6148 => -0.04 mag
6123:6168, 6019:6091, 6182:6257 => 0.03 mag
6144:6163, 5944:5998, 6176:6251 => -0.01 mag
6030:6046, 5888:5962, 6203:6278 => -0.12 mag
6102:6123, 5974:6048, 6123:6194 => 0.05 mag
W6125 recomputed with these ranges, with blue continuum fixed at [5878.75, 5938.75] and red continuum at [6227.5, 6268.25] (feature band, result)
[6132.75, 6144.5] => -0.7 AA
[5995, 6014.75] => -1.8 AA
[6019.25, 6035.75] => -1.4 AA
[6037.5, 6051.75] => -2.5 AA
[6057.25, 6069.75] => -0.3 AA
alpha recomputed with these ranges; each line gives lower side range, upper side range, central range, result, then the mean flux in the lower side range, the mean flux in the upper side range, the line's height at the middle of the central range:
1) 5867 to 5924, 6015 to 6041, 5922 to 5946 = -0.05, 1.55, 1.69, 1.59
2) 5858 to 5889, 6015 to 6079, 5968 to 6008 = -0.01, 1.6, 1.67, 1.65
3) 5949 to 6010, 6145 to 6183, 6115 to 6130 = 0.04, 1.66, 1.58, 1.6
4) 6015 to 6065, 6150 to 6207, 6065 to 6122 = 0.01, 1.69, 1.59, 1.65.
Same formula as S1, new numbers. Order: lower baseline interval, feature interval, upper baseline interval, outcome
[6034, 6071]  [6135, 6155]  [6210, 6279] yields -0.017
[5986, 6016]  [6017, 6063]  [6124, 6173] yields -0.042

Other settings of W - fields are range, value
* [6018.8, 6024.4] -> 1.69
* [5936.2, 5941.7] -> 1.7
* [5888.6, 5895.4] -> 1.45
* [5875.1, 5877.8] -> 1.64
